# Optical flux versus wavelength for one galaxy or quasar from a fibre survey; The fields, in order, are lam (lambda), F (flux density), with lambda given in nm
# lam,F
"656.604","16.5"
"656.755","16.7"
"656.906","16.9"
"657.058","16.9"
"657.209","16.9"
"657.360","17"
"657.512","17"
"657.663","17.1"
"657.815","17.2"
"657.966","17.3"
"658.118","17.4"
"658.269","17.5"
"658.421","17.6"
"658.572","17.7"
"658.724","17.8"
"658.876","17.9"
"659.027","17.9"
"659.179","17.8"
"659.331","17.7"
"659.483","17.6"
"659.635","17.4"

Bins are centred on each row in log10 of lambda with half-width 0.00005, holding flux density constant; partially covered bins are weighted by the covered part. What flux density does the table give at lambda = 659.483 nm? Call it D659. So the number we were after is 17.6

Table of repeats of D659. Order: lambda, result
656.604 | 16.5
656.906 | 16.9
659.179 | 17.8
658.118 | 17.4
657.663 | 17.1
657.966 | 17.3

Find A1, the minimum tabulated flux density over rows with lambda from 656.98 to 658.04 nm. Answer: 16.9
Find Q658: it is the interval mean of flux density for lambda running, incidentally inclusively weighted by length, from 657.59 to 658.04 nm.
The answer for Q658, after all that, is 17.2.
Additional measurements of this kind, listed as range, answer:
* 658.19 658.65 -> 17.6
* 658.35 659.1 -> 17.8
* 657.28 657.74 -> 17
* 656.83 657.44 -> 16.9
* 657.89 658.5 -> 17.5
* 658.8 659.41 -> 17.8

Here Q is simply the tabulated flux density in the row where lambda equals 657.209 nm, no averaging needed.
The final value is 16.9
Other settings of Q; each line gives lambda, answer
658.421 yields 17.6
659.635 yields 17.4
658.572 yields 17.7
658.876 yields 17.9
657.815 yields 17.2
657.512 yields 17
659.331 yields 17.7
